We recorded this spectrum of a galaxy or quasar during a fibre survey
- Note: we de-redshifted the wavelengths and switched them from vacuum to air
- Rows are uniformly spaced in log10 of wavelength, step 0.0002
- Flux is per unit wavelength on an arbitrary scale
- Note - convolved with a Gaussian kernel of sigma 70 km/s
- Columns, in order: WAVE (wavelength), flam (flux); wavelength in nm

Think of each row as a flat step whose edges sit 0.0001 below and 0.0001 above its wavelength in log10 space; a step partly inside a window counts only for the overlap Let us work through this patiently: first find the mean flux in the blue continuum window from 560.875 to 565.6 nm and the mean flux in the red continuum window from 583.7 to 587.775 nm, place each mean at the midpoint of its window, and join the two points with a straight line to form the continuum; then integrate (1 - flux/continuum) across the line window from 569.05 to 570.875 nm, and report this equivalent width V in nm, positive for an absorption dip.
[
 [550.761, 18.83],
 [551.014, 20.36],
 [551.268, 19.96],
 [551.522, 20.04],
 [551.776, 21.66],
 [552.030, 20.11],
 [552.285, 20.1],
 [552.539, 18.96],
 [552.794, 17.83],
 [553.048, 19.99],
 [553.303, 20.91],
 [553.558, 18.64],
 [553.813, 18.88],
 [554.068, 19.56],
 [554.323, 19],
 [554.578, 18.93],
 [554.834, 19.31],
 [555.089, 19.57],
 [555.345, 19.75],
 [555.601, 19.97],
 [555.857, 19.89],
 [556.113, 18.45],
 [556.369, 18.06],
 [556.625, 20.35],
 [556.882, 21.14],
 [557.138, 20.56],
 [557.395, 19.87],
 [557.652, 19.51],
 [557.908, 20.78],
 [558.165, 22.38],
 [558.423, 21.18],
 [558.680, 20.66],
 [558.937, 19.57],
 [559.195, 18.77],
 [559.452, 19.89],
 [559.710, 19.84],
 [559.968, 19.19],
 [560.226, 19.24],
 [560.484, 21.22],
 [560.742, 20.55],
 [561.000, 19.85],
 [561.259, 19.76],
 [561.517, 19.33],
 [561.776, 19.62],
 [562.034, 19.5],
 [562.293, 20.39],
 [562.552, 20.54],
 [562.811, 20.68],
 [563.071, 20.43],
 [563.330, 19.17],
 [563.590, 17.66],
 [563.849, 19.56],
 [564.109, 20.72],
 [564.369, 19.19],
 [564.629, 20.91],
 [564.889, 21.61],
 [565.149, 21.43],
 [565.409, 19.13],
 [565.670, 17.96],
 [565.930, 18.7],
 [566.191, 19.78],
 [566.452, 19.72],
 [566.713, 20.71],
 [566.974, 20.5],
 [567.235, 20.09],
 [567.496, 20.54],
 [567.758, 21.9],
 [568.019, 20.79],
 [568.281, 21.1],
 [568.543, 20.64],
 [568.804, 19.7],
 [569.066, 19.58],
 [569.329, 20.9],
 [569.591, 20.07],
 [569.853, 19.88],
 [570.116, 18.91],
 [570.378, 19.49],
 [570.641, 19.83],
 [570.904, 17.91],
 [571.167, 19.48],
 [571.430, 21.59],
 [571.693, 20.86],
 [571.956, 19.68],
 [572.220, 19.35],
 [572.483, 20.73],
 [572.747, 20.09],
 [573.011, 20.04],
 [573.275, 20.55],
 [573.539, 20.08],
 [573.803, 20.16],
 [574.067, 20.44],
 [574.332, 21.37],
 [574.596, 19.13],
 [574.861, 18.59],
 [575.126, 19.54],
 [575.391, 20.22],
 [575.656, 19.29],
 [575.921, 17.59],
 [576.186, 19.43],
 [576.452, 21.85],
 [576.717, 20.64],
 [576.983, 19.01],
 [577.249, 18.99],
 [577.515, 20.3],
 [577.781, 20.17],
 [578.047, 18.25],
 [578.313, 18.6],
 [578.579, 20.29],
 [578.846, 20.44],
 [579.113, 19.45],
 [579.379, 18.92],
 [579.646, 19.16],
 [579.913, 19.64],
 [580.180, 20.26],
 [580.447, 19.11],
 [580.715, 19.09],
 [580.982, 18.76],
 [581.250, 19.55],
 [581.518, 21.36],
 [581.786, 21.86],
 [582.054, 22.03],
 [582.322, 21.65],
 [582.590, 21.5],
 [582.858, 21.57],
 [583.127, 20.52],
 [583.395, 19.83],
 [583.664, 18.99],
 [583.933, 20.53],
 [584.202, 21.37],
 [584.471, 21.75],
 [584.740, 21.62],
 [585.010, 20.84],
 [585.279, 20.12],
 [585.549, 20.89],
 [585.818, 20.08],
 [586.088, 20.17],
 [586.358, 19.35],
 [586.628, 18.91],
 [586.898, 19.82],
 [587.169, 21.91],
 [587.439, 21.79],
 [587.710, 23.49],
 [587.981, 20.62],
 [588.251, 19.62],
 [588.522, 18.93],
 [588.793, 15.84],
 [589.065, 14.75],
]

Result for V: 0.04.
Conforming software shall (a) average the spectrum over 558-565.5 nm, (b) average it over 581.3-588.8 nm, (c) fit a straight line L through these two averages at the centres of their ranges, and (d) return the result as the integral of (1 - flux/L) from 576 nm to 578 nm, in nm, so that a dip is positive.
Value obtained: 0.05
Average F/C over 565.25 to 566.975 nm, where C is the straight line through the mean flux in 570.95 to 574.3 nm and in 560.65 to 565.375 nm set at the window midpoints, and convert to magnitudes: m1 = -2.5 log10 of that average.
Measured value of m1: 0.04 mag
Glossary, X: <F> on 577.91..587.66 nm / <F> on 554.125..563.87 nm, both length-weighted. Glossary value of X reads 1.02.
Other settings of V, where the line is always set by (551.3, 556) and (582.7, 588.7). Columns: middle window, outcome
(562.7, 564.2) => 0.02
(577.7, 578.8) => 0.05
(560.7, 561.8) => 0.00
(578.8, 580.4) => 0.06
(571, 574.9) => 0.00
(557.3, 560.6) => -0.06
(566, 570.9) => -0.02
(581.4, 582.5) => -0.07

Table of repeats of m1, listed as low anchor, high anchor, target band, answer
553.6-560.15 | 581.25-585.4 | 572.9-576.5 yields 0.04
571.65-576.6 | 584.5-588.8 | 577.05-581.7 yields 0.03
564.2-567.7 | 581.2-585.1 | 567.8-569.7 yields -0.01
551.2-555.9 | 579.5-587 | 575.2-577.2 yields 0.03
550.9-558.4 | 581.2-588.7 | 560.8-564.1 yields 0.02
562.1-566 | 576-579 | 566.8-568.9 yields -0.04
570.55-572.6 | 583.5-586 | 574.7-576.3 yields 0.06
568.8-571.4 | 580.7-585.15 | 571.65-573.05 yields -0.01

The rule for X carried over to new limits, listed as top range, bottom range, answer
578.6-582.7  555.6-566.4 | 1.01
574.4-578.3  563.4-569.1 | 0.97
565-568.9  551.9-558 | 1.03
